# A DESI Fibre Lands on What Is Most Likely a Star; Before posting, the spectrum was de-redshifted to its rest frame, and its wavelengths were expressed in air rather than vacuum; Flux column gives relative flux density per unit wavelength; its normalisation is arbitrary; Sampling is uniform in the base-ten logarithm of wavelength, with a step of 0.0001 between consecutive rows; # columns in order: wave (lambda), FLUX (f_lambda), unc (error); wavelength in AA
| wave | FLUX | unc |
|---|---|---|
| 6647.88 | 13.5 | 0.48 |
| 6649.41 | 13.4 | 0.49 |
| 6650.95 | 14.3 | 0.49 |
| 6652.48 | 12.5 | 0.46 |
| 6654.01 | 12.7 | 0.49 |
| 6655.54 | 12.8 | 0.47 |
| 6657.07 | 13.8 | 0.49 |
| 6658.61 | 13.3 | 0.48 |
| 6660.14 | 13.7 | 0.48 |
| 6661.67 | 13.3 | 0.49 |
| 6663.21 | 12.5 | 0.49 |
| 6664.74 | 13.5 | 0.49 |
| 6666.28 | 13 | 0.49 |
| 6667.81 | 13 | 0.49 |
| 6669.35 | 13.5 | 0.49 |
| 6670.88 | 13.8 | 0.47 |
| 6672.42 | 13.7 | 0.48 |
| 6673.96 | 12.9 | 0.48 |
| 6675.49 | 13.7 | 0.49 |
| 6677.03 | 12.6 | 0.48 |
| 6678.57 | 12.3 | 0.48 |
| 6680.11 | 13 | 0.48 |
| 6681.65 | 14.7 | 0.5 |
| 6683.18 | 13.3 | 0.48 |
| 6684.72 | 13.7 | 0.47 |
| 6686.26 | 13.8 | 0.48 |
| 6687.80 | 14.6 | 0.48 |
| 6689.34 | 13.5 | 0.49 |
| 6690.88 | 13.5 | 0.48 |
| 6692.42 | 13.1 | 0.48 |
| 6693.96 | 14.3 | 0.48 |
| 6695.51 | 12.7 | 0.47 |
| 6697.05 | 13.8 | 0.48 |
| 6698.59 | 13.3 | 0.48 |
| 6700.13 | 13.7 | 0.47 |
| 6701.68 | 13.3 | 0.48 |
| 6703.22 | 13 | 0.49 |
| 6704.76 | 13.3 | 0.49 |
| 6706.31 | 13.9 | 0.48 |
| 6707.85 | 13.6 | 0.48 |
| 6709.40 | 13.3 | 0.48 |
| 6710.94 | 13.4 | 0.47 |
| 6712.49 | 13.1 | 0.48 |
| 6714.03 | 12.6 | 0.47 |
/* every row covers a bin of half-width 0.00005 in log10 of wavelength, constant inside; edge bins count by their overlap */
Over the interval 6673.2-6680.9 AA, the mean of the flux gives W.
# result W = 12.9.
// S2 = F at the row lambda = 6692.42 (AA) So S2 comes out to 13.1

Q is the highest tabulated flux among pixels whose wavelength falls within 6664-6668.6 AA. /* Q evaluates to 13.5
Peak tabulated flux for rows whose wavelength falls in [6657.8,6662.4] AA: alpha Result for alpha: 13.7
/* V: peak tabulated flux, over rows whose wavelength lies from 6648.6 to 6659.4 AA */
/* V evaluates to 14.3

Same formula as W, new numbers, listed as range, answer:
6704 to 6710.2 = 13.5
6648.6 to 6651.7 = 13.8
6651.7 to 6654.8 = 12.6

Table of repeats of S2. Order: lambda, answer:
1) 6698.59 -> 13.3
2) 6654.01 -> 12.7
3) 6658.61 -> 13.3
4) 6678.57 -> 12.3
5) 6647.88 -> 13.5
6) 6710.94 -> 13.4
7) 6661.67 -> 13.3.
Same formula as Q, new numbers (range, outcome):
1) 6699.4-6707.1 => 13.9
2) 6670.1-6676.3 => 13.8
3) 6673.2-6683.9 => 14.7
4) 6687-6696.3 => 14.6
